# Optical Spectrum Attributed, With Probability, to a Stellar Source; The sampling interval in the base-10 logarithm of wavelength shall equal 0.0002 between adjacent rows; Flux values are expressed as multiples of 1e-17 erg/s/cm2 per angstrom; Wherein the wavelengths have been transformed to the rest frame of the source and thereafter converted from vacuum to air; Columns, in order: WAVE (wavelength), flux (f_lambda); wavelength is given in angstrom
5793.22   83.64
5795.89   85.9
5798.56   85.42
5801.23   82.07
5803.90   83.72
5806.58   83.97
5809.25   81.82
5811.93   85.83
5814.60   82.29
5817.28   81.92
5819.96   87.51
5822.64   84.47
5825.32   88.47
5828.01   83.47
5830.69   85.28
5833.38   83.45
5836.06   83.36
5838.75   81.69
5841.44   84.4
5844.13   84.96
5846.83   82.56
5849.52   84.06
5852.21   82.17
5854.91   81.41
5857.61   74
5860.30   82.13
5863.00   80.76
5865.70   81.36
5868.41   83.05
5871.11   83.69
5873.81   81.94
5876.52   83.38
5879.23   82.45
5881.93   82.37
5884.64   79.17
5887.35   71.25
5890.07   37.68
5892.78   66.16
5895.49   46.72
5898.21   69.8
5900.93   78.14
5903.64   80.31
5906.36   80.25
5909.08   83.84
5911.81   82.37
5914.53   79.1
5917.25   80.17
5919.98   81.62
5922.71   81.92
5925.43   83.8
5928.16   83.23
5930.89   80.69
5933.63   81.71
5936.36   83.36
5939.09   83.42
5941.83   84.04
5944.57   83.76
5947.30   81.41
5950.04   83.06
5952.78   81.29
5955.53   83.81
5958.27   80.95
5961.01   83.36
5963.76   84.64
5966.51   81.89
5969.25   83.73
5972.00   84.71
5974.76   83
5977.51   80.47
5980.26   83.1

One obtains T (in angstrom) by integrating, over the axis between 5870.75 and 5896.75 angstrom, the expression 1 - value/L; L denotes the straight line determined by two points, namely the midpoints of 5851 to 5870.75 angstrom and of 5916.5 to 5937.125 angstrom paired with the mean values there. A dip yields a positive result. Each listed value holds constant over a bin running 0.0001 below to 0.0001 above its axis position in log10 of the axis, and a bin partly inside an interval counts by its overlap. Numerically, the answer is 3.2 angstrom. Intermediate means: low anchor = 80.8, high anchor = 82.1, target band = 71.1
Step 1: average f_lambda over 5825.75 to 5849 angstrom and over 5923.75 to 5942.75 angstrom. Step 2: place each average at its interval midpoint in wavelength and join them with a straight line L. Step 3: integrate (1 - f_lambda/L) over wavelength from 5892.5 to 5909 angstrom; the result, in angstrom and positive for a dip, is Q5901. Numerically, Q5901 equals 2.3 angstrom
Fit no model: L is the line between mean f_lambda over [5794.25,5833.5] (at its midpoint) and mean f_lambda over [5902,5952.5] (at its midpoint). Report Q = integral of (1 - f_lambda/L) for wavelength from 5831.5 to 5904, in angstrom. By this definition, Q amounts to 5.1 angstrom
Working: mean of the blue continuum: 84.4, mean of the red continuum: 82.1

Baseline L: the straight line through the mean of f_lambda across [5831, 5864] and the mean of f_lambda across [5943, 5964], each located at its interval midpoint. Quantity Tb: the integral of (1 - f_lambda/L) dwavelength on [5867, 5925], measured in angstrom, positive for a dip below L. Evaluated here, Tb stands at 4.4 angstrom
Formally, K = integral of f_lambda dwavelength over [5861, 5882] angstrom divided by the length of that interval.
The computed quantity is 82.4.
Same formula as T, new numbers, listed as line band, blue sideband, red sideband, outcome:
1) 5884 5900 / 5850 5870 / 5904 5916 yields 3.9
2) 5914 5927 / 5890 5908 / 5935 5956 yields -1.2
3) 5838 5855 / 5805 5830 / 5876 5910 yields -0.8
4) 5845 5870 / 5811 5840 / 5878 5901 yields -1.8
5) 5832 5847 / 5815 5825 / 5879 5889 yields -0.2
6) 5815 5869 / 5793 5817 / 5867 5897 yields -3.2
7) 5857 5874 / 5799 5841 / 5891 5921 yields -0.5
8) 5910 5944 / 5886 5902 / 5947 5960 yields -4.4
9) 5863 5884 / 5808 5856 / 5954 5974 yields 0.3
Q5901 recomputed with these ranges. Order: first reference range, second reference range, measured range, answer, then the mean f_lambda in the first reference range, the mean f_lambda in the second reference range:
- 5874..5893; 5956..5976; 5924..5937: -0.6 angstrom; 72.7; 83.2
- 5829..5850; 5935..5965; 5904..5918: 0.4 angstrom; 83.7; 83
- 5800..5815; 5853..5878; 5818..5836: -0.5 angstrom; 83.4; 81.3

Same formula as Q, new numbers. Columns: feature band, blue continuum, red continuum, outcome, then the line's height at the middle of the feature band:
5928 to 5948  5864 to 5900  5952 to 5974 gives -0.68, 80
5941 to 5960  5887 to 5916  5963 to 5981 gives -0.81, 79.2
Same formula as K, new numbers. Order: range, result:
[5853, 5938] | 77.7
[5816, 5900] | 78.8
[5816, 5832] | 85.2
